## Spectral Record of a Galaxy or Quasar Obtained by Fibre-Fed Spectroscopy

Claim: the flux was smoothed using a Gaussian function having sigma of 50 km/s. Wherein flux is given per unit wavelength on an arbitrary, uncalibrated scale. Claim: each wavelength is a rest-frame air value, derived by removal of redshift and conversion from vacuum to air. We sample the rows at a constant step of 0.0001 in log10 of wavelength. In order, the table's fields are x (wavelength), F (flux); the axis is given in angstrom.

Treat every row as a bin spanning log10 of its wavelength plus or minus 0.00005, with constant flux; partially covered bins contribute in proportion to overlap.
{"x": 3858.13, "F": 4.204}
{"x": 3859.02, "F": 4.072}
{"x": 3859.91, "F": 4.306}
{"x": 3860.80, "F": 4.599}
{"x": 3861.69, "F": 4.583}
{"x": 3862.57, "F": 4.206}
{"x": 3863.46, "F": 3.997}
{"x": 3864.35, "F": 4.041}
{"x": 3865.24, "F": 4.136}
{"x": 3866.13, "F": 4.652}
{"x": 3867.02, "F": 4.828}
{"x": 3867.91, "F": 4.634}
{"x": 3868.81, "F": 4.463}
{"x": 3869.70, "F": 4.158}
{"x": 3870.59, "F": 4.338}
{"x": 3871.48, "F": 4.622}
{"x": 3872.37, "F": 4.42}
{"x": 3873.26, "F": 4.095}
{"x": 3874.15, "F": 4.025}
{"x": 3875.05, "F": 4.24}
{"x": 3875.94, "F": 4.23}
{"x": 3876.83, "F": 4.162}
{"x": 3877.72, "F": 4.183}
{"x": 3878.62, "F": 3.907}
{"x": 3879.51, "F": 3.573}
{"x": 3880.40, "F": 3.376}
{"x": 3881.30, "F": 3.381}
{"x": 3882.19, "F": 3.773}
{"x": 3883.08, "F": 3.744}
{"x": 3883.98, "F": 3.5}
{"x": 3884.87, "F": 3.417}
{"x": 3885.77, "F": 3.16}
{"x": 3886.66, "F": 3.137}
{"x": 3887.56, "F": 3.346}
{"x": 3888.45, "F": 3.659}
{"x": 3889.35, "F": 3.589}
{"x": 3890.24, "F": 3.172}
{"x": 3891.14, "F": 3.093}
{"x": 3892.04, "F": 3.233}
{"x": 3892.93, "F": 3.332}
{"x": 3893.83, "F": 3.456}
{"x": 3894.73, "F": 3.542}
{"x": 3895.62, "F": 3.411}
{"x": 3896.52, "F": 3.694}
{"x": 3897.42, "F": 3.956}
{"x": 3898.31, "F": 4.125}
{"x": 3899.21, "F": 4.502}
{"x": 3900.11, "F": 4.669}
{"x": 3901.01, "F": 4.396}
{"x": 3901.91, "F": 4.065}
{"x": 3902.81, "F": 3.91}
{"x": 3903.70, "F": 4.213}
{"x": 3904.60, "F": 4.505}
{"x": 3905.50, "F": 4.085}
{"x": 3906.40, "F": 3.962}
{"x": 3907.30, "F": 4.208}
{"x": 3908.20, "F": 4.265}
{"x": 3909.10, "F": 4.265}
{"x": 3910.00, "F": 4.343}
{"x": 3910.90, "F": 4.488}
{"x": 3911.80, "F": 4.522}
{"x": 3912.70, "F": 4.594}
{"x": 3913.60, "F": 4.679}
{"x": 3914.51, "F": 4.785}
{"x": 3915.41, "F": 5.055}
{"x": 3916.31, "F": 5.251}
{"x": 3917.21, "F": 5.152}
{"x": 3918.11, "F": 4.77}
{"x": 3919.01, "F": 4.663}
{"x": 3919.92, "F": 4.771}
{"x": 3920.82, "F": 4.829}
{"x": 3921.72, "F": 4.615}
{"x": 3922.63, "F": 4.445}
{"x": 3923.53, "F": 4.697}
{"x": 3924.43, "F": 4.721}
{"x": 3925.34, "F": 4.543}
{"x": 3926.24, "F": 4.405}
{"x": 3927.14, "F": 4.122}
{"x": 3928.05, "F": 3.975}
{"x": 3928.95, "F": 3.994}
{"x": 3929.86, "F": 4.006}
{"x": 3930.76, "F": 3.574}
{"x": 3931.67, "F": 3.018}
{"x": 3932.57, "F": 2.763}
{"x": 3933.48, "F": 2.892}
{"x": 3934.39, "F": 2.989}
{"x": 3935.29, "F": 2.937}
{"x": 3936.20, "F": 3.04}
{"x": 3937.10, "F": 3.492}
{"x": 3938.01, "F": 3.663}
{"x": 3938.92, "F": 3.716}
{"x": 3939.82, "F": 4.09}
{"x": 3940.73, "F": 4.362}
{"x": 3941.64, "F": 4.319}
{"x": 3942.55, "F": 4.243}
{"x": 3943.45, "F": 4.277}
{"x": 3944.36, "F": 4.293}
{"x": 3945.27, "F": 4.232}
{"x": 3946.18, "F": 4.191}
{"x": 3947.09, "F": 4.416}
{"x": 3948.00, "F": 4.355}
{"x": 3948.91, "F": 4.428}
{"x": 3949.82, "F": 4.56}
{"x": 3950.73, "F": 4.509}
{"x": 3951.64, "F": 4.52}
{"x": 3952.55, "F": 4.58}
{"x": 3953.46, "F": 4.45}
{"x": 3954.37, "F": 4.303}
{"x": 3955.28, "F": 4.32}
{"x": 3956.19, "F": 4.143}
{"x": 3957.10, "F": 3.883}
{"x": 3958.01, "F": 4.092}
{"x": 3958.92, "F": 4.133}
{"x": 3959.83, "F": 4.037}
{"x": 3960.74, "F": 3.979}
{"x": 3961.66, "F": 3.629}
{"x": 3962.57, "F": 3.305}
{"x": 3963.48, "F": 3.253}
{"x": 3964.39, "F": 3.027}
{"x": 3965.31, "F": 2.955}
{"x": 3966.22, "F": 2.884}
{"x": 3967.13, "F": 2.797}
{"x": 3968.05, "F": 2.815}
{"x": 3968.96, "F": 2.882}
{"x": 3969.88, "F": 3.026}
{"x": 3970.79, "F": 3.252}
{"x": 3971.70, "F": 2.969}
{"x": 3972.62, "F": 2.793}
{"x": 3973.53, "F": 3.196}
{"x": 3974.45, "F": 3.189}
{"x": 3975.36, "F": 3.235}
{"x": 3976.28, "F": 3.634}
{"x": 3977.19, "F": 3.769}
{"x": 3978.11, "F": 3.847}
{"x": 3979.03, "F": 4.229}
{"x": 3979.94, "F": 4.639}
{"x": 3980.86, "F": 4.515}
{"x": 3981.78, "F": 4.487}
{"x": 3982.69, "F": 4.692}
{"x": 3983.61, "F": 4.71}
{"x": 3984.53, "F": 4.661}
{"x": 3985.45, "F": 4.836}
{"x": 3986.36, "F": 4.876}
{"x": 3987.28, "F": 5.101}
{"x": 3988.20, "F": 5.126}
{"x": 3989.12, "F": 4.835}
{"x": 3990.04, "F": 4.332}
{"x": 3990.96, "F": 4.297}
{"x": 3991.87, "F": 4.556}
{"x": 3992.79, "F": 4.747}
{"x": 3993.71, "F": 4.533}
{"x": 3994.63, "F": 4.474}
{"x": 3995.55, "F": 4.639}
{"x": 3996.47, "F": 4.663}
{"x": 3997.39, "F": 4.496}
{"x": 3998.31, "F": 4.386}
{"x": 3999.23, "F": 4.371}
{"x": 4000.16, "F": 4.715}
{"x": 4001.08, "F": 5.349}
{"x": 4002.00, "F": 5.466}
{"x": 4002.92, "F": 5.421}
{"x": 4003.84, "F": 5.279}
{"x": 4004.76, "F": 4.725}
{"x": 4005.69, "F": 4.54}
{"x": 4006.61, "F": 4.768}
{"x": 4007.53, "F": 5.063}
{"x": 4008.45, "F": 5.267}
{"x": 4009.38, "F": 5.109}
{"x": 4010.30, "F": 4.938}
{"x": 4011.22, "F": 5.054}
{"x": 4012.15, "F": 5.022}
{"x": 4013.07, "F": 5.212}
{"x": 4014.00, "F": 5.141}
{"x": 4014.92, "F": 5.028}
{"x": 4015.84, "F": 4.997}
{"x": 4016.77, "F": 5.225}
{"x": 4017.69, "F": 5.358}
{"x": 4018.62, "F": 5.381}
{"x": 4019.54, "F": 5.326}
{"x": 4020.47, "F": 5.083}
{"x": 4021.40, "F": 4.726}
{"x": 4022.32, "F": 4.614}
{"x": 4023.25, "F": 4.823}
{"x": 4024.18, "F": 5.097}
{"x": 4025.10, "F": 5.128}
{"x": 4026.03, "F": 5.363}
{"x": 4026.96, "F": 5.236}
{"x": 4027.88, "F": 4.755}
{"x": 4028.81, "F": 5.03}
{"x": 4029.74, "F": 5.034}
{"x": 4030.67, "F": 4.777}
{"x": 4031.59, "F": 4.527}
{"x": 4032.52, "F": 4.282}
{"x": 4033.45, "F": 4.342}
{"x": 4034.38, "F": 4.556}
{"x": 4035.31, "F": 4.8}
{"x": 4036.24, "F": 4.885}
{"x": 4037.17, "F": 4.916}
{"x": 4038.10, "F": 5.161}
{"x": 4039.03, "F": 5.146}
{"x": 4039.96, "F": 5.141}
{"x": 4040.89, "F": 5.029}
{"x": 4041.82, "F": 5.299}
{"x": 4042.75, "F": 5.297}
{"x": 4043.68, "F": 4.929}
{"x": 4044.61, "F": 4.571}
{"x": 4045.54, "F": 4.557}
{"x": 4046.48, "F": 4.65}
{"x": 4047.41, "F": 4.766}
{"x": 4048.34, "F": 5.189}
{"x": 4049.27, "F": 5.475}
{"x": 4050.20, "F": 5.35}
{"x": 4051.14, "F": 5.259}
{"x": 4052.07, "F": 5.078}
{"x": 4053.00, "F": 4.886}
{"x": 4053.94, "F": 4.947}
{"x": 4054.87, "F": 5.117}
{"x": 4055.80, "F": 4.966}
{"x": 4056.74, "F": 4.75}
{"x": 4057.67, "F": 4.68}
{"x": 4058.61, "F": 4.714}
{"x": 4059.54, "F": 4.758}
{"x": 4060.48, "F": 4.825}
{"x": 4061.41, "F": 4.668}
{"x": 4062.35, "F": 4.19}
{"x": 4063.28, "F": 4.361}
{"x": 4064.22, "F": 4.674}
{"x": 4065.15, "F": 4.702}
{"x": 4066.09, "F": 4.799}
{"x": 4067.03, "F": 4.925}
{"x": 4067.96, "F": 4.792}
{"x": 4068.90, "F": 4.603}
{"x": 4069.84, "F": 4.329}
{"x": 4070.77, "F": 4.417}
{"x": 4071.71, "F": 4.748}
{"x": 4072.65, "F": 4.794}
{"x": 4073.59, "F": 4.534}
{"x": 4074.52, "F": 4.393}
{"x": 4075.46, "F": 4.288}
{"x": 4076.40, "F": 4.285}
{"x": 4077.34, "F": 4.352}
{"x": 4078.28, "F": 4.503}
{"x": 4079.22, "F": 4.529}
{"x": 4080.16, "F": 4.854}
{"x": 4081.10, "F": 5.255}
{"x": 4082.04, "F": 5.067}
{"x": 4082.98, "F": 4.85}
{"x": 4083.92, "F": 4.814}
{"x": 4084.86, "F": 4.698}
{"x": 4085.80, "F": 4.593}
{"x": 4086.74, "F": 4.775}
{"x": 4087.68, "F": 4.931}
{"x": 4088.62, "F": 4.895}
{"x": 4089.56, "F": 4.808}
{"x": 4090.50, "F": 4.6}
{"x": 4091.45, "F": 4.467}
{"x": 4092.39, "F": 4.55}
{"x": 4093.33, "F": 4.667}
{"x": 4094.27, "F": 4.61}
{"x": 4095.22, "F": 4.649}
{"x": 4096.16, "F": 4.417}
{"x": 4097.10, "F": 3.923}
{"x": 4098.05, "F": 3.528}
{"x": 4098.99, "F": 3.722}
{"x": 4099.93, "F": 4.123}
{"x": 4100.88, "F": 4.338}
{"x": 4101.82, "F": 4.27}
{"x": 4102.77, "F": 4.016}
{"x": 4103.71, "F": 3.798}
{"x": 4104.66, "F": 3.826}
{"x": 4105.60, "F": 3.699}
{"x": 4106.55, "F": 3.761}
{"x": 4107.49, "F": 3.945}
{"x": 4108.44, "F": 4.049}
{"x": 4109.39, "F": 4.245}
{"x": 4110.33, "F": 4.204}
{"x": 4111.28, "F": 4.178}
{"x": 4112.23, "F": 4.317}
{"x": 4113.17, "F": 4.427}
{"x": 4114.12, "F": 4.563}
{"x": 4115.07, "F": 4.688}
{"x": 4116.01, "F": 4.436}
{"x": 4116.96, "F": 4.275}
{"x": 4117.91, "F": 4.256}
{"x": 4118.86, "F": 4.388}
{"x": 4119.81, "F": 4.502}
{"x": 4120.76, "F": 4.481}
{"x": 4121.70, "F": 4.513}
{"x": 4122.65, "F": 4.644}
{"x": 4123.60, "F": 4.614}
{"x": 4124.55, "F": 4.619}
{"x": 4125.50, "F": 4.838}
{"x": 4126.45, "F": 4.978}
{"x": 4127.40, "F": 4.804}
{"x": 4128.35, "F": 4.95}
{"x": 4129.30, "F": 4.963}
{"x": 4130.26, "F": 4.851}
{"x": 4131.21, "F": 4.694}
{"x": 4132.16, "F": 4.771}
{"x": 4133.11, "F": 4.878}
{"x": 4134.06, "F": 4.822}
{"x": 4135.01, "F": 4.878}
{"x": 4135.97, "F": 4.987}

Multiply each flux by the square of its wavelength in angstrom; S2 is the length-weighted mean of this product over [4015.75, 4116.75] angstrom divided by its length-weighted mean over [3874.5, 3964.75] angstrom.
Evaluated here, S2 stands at 1.25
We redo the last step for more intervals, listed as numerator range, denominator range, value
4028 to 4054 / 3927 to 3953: 1.32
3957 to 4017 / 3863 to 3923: 1.09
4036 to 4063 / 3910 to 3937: 1.25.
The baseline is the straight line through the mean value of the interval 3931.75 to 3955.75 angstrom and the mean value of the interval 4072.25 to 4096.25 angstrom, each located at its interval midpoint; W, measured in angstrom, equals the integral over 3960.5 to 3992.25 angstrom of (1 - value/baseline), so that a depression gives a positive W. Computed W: 2.4 angstrom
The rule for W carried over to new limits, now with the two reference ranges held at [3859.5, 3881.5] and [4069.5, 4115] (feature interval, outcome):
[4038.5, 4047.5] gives -1.2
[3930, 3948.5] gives 2.3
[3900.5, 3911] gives 0.1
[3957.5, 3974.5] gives 4.0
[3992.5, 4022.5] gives -4.2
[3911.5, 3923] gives -1.4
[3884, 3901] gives 2.5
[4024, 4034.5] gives -1.2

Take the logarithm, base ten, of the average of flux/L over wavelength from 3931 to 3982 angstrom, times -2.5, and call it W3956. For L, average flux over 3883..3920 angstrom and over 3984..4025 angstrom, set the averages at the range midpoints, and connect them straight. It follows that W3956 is 0.20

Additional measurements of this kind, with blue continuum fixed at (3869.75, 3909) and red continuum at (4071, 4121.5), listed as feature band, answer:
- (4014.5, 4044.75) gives -0.17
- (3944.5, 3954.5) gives -0.10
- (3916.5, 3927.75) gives -0.18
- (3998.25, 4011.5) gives -0.19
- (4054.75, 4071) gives -0.09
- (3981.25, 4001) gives -0.13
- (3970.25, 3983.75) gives 0.09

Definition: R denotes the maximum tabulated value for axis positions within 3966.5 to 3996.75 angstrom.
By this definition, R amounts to 5.126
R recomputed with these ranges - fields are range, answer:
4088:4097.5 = 4.895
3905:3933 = 5.251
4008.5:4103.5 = 5.475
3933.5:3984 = 4.71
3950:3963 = 4.58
